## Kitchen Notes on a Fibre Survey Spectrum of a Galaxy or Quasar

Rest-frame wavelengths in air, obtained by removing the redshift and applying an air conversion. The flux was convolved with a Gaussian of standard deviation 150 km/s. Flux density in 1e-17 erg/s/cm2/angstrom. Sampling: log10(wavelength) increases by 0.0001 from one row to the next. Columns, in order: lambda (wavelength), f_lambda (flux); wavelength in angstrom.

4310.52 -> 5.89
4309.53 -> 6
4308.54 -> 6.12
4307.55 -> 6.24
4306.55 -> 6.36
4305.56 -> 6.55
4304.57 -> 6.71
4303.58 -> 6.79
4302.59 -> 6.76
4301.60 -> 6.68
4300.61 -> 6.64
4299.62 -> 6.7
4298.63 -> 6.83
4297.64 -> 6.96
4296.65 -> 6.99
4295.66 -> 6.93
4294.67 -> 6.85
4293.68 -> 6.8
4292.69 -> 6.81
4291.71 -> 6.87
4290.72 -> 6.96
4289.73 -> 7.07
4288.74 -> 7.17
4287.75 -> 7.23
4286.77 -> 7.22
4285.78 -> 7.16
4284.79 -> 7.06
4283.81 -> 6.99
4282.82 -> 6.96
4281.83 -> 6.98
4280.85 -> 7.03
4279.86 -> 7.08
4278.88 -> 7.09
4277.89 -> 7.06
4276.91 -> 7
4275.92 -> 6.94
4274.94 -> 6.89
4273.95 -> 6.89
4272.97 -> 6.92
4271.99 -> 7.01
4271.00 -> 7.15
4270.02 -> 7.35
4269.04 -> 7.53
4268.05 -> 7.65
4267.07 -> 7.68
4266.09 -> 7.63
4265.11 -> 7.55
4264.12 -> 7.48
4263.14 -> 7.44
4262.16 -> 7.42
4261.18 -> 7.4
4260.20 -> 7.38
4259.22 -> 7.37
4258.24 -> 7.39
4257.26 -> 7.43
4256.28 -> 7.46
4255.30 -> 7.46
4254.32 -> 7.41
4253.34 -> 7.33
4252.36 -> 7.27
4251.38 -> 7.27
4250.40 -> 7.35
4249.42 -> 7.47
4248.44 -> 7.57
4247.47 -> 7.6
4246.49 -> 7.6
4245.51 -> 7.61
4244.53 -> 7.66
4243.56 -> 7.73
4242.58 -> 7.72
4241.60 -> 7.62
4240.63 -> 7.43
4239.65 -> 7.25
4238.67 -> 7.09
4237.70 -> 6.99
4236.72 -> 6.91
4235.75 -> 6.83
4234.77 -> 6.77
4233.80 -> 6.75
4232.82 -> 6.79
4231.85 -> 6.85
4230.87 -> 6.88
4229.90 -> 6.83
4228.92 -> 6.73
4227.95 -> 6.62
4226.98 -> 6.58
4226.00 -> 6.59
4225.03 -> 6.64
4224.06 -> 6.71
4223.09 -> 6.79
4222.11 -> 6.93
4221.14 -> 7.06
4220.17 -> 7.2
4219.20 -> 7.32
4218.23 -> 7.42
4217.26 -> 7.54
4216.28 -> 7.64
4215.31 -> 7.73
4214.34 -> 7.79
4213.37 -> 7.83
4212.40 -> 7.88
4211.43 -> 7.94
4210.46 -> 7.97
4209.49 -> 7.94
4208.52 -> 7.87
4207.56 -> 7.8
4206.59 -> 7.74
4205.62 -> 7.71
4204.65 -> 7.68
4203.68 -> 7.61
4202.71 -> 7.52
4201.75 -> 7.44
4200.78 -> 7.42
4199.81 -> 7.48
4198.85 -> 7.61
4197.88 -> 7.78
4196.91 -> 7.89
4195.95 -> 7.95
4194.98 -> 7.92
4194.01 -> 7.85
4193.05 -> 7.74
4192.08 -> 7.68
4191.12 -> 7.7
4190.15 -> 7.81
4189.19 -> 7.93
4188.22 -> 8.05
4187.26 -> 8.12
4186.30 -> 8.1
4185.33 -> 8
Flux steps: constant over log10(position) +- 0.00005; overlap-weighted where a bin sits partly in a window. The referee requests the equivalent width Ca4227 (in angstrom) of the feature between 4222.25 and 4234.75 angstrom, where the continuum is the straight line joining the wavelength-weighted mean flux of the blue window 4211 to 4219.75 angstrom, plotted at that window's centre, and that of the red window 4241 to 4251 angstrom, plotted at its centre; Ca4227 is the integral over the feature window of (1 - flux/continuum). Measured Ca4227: 1.47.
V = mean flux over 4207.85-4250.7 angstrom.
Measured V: 7.28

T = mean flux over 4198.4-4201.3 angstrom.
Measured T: 7.51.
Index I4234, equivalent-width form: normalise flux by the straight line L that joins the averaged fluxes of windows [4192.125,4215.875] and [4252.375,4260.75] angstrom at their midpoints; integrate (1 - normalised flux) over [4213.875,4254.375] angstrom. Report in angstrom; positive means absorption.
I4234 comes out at 1.9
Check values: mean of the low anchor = 7.75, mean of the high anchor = 7.4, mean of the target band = 7.18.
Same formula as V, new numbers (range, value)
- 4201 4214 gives 7.76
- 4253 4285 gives 7.26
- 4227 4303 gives 7.16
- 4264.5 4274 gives 7.36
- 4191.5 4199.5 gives 7.8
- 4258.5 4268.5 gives 7.5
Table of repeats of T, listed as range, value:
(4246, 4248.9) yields 7.6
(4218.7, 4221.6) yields 7.21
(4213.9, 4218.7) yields 7.61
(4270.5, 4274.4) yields 7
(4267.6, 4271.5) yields 7.4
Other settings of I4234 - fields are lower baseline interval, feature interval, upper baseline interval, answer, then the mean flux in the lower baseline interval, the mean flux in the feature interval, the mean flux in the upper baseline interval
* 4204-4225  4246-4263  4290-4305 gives -0.56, 7.53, 7.42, 6.82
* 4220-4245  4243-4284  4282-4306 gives -2.20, 7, 7.32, 6.9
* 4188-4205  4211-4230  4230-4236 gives -0.18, 7.72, 7.19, 6.81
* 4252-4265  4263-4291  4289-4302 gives -0.17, 7.41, 7.17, 6.86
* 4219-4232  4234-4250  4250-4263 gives -0.52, 6.83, 7.36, 7.38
